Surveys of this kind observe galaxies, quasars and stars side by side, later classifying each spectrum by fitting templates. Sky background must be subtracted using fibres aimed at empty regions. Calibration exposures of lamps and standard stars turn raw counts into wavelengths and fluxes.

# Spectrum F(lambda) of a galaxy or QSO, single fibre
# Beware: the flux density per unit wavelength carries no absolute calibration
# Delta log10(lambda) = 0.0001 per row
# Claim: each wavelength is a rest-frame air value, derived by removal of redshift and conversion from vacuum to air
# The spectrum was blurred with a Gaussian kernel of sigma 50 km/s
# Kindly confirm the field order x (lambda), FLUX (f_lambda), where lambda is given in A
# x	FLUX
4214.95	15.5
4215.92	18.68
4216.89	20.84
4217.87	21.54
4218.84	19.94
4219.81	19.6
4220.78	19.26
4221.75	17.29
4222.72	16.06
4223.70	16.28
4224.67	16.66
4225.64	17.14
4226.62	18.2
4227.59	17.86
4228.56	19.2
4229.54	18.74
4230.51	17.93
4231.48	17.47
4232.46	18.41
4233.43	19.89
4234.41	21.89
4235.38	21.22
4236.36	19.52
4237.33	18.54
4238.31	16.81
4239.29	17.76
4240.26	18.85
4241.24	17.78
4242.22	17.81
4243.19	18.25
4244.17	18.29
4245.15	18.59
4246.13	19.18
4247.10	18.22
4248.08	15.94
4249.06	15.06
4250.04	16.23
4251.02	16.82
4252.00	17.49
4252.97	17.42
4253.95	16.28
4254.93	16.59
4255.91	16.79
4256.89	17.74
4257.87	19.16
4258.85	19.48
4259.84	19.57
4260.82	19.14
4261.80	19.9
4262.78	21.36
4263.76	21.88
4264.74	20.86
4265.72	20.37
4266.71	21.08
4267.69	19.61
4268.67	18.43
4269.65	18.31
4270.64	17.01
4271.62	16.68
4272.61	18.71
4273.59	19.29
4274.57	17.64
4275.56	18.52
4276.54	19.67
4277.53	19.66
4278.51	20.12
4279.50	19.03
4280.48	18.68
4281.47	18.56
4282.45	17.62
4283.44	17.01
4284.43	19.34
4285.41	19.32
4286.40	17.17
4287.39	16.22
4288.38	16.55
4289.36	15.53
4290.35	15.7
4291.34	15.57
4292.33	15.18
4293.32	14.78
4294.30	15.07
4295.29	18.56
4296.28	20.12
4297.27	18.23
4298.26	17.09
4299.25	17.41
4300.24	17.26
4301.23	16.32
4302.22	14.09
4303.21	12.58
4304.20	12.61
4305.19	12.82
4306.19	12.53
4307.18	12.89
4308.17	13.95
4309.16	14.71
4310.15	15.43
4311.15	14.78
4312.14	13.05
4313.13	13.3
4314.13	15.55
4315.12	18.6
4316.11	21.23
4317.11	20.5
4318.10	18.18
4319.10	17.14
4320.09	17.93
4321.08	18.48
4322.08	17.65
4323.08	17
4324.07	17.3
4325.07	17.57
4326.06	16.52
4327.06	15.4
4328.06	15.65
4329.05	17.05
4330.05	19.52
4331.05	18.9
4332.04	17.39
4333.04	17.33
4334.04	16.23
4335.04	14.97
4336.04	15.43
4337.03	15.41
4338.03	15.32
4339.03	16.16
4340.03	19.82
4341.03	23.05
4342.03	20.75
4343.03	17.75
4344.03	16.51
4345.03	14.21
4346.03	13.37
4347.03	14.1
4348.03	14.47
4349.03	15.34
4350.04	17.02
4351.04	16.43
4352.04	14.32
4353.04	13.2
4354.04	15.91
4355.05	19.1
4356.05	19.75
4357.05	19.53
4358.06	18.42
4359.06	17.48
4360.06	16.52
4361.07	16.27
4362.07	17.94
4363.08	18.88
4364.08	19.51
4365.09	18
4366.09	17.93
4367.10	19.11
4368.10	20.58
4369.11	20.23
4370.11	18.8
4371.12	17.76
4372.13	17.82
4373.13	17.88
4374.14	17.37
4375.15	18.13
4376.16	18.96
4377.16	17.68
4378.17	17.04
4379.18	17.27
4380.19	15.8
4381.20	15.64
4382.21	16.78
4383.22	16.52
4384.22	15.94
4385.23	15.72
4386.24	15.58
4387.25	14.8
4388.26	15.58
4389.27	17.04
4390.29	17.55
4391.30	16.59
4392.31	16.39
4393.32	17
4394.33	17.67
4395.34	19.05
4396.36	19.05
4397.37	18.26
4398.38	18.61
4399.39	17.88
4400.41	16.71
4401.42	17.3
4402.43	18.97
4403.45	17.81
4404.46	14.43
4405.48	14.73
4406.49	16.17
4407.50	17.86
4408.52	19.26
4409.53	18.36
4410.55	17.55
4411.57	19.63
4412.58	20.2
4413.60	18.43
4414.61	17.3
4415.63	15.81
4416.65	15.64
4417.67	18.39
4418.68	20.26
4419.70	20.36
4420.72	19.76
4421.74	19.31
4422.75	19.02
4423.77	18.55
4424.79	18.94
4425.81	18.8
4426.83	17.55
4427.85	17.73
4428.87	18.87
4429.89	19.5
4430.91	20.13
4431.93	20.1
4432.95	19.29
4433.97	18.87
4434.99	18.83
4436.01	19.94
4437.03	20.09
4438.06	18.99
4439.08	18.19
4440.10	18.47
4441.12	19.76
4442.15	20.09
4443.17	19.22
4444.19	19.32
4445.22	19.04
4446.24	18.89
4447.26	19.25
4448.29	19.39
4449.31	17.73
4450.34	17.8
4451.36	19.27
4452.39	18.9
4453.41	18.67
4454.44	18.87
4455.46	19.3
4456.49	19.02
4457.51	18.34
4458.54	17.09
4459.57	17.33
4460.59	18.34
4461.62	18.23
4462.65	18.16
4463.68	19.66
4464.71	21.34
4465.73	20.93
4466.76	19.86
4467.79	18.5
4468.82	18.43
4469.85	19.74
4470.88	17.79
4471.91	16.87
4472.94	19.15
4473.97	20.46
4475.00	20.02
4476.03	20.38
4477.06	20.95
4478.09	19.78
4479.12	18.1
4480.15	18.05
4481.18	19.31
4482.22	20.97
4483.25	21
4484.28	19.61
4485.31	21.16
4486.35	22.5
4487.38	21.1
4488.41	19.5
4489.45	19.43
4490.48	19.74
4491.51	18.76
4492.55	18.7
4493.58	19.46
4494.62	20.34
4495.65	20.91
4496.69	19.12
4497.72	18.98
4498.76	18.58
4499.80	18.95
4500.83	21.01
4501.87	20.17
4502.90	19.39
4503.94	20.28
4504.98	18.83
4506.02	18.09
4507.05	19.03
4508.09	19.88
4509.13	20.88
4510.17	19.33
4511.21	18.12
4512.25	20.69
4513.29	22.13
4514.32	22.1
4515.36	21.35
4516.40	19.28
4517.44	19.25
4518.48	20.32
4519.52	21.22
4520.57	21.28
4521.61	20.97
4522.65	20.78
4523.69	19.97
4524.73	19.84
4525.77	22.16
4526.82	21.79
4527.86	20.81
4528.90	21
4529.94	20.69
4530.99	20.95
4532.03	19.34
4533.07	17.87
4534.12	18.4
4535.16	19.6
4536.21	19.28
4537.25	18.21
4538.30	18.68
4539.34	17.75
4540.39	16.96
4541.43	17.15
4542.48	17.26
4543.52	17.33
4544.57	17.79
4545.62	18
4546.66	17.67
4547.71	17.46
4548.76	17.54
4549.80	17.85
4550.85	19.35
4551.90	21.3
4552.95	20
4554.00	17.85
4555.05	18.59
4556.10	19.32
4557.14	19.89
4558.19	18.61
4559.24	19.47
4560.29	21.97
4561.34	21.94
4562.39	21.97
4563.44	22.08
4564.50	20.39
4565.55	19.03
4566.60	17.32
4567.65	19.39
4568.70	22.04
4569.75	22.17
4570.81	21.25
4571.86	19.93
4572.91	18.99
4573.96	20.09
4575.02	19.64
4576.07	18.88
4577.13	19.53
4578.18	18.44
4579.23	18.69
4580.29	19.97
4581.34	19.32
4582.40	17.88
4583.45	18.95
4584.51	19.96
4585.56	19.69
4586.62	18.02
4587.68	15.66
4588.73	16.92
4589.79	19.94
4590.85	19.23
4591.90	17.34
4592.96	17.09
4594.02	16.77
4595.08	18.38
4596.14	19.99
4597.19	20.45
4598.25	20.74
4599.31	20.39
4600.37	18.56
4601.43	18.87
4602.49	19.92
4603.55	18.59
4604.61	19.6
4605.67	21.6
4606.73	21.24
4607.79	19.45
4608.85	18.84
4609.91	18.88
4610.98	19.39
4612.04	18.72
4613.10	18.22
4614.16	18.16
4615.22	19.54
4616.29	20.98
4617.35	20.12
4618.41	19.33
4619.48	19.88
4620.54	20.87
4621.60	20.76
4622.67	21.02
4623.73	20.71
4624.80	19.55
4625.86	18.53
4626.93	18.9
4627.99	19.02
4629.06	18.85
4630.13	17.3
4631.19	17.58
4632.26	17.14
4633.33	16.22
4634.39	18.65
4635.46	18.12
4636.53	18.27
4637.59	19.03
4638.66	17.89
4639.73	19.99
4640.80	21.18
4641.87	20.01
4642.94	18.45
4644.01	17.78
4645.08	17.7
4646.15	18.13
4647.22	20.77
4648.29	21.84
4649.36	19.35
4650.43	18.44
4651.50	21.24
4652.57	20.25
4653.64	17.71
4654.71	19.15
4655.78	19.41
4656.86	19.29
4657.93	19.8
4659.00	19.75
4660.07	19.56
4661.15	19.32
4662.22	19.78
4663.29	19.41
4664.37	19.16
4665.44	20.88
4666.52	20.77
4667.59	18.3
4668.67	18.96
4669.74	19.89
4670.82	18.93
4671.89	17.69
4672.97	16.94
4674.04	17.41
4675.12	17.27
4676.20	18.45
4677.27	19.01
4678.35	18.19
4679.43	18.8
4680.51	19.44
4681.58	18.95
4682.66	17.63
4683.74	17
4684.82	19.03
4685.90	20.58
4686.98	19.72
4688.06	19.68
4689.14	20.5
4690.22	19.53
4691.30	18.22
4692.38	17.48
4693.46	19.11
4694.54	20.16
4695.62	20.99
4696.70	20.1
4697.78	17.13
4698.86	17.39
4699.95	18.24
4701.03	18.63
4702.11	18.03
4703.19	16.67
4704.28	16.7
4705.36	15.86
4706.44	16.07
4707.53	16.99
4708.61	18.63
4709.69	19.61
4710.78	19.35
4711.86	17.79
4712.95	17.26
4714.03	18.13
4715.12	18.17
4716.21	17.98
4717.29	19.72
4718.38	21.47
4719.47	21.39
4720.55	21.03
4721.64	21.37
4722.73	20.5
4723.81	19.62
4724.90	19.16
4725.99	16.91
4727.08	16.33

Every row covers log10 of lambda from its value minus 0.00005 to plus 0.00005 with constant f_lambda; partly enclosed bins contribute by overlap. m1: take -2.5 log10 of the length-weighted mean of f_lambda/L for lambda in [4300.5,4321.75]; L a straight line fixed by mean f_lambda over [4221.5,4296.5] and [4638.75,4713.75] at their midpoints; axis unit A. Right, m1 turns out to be 0.17 mag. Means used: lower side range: 18.1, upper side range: 18.9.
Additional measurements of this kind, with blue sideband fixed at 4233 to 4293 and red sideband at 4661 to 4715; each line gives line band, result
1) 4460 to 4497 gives -0.07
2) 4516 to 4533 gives -0.12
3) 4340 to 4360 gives 0.09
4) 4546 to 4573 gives -0.07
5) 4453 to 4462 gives 0.00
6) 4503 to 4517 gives -0.09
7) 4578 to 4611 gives -0.03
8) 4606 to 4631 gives -0.05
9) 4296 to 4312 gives 0.21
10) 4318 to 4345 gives 0.06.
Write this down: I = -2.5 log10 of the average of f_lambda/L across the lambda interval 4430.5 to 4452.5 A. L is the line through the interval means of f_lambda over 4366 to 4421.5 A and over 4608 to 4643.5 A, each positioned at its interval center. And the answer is -0.072 mag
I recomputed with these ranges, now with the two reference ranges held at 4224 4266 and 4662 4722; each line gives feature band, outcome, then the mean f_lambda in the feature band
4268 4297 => 0.042 mag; 17.7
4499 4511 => -0.053 mag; 19.6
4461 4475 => -0.034 mag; 19.2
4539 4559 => 0.019 mag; 18.3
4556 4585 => -0.070 mag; 19.9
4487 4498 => -0.059 mag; 19.6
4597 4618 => -0.051 mag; 19.6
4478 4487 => -0.083 mag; 20.1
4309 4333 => 0.085 mag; 17.1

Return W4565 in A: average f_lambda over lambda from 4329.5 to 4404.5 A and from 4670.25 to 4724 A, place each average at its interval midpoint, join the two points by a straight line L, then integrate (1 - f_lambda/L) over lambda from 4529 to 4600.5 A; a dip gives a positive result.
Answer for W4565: -4.0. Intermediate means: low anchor 17.3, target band 19.1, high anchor 18.7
